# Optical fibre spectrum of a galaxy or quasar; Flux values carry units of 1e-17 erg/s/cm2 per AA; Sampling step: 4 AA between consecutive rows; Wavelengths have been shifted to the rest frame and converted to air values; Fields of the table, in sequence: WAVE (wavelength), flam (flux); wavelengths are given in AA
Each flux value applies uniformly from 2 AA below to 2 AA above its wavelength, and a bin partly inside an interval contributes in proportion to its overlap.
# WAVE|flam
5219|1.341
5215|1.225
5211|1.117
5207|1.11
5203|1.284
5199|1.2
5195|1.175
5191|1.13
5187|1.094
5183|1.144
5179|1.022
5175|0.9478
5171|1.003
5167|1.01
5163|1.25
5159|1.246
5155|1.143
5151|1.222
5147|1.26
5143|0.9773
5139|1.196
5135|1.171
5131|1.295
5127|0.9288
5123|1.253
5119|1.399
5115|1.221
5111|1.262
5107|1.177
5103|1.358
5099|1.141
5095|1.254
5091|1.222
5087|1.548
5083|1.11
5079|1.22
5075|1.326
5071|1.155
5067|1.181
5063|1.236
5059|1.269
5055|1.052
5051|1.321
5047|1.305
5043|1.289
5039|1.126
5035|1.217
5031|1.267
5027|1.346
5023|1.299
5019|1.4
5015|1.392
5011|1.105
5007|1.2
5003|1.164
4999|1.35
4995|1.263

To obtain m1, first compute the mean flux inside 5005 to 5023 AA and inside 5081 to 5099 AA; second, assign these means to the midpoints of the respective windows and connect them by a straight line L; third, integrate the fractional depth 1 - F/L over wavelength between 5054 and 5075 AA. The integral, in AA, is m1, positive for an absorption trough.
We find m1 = 1.2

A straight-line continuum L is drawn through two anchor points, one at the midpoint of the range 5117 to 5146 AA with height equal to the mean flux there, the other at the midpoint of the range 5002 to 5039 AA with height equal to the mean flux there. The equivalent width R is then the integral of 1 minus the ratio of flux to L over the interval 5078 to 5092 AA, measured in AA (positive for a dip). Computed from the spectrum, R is -0.8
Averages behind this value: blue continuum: 1.26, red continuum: 1.18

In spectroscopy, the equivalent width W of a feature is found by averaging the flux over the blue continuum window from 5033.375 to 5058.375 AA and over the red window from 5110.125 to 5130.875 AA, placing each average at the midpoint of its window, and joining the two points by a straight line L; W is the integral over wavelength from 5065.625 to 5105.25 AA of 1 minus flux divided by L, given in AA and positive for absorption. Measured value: -1.07 AA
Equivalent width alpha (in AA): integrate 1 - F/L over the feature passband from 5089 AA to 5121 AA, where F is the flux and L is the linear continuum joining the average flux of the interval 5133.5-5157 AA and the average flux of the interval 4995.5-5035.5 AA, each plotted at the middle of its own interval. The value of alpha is -1.5 AA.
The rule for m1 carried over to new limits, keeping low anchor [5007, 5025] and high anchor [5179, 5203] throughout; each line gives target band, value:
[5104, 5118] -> -0.3 AA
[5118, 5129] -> 0.3 AA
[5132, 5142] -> 0.2 AA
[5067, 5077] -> 0.1 AA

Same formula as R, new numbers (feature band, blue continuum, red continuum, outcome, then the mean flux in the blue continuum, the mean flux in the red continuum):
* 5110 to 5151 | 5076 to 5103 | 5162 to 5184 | -1.4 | 1.26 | 1.05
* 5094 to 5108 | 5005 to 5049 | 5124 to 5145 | -0.8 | 1.27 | 1.12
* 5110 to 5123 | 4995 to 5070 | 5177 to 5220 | -0.9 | 1.25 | 1.16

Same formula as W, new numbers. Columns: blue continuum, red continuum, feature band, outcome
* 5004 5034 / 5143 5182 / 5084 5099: -1.3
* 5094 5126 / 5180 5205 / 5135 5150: 0.8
